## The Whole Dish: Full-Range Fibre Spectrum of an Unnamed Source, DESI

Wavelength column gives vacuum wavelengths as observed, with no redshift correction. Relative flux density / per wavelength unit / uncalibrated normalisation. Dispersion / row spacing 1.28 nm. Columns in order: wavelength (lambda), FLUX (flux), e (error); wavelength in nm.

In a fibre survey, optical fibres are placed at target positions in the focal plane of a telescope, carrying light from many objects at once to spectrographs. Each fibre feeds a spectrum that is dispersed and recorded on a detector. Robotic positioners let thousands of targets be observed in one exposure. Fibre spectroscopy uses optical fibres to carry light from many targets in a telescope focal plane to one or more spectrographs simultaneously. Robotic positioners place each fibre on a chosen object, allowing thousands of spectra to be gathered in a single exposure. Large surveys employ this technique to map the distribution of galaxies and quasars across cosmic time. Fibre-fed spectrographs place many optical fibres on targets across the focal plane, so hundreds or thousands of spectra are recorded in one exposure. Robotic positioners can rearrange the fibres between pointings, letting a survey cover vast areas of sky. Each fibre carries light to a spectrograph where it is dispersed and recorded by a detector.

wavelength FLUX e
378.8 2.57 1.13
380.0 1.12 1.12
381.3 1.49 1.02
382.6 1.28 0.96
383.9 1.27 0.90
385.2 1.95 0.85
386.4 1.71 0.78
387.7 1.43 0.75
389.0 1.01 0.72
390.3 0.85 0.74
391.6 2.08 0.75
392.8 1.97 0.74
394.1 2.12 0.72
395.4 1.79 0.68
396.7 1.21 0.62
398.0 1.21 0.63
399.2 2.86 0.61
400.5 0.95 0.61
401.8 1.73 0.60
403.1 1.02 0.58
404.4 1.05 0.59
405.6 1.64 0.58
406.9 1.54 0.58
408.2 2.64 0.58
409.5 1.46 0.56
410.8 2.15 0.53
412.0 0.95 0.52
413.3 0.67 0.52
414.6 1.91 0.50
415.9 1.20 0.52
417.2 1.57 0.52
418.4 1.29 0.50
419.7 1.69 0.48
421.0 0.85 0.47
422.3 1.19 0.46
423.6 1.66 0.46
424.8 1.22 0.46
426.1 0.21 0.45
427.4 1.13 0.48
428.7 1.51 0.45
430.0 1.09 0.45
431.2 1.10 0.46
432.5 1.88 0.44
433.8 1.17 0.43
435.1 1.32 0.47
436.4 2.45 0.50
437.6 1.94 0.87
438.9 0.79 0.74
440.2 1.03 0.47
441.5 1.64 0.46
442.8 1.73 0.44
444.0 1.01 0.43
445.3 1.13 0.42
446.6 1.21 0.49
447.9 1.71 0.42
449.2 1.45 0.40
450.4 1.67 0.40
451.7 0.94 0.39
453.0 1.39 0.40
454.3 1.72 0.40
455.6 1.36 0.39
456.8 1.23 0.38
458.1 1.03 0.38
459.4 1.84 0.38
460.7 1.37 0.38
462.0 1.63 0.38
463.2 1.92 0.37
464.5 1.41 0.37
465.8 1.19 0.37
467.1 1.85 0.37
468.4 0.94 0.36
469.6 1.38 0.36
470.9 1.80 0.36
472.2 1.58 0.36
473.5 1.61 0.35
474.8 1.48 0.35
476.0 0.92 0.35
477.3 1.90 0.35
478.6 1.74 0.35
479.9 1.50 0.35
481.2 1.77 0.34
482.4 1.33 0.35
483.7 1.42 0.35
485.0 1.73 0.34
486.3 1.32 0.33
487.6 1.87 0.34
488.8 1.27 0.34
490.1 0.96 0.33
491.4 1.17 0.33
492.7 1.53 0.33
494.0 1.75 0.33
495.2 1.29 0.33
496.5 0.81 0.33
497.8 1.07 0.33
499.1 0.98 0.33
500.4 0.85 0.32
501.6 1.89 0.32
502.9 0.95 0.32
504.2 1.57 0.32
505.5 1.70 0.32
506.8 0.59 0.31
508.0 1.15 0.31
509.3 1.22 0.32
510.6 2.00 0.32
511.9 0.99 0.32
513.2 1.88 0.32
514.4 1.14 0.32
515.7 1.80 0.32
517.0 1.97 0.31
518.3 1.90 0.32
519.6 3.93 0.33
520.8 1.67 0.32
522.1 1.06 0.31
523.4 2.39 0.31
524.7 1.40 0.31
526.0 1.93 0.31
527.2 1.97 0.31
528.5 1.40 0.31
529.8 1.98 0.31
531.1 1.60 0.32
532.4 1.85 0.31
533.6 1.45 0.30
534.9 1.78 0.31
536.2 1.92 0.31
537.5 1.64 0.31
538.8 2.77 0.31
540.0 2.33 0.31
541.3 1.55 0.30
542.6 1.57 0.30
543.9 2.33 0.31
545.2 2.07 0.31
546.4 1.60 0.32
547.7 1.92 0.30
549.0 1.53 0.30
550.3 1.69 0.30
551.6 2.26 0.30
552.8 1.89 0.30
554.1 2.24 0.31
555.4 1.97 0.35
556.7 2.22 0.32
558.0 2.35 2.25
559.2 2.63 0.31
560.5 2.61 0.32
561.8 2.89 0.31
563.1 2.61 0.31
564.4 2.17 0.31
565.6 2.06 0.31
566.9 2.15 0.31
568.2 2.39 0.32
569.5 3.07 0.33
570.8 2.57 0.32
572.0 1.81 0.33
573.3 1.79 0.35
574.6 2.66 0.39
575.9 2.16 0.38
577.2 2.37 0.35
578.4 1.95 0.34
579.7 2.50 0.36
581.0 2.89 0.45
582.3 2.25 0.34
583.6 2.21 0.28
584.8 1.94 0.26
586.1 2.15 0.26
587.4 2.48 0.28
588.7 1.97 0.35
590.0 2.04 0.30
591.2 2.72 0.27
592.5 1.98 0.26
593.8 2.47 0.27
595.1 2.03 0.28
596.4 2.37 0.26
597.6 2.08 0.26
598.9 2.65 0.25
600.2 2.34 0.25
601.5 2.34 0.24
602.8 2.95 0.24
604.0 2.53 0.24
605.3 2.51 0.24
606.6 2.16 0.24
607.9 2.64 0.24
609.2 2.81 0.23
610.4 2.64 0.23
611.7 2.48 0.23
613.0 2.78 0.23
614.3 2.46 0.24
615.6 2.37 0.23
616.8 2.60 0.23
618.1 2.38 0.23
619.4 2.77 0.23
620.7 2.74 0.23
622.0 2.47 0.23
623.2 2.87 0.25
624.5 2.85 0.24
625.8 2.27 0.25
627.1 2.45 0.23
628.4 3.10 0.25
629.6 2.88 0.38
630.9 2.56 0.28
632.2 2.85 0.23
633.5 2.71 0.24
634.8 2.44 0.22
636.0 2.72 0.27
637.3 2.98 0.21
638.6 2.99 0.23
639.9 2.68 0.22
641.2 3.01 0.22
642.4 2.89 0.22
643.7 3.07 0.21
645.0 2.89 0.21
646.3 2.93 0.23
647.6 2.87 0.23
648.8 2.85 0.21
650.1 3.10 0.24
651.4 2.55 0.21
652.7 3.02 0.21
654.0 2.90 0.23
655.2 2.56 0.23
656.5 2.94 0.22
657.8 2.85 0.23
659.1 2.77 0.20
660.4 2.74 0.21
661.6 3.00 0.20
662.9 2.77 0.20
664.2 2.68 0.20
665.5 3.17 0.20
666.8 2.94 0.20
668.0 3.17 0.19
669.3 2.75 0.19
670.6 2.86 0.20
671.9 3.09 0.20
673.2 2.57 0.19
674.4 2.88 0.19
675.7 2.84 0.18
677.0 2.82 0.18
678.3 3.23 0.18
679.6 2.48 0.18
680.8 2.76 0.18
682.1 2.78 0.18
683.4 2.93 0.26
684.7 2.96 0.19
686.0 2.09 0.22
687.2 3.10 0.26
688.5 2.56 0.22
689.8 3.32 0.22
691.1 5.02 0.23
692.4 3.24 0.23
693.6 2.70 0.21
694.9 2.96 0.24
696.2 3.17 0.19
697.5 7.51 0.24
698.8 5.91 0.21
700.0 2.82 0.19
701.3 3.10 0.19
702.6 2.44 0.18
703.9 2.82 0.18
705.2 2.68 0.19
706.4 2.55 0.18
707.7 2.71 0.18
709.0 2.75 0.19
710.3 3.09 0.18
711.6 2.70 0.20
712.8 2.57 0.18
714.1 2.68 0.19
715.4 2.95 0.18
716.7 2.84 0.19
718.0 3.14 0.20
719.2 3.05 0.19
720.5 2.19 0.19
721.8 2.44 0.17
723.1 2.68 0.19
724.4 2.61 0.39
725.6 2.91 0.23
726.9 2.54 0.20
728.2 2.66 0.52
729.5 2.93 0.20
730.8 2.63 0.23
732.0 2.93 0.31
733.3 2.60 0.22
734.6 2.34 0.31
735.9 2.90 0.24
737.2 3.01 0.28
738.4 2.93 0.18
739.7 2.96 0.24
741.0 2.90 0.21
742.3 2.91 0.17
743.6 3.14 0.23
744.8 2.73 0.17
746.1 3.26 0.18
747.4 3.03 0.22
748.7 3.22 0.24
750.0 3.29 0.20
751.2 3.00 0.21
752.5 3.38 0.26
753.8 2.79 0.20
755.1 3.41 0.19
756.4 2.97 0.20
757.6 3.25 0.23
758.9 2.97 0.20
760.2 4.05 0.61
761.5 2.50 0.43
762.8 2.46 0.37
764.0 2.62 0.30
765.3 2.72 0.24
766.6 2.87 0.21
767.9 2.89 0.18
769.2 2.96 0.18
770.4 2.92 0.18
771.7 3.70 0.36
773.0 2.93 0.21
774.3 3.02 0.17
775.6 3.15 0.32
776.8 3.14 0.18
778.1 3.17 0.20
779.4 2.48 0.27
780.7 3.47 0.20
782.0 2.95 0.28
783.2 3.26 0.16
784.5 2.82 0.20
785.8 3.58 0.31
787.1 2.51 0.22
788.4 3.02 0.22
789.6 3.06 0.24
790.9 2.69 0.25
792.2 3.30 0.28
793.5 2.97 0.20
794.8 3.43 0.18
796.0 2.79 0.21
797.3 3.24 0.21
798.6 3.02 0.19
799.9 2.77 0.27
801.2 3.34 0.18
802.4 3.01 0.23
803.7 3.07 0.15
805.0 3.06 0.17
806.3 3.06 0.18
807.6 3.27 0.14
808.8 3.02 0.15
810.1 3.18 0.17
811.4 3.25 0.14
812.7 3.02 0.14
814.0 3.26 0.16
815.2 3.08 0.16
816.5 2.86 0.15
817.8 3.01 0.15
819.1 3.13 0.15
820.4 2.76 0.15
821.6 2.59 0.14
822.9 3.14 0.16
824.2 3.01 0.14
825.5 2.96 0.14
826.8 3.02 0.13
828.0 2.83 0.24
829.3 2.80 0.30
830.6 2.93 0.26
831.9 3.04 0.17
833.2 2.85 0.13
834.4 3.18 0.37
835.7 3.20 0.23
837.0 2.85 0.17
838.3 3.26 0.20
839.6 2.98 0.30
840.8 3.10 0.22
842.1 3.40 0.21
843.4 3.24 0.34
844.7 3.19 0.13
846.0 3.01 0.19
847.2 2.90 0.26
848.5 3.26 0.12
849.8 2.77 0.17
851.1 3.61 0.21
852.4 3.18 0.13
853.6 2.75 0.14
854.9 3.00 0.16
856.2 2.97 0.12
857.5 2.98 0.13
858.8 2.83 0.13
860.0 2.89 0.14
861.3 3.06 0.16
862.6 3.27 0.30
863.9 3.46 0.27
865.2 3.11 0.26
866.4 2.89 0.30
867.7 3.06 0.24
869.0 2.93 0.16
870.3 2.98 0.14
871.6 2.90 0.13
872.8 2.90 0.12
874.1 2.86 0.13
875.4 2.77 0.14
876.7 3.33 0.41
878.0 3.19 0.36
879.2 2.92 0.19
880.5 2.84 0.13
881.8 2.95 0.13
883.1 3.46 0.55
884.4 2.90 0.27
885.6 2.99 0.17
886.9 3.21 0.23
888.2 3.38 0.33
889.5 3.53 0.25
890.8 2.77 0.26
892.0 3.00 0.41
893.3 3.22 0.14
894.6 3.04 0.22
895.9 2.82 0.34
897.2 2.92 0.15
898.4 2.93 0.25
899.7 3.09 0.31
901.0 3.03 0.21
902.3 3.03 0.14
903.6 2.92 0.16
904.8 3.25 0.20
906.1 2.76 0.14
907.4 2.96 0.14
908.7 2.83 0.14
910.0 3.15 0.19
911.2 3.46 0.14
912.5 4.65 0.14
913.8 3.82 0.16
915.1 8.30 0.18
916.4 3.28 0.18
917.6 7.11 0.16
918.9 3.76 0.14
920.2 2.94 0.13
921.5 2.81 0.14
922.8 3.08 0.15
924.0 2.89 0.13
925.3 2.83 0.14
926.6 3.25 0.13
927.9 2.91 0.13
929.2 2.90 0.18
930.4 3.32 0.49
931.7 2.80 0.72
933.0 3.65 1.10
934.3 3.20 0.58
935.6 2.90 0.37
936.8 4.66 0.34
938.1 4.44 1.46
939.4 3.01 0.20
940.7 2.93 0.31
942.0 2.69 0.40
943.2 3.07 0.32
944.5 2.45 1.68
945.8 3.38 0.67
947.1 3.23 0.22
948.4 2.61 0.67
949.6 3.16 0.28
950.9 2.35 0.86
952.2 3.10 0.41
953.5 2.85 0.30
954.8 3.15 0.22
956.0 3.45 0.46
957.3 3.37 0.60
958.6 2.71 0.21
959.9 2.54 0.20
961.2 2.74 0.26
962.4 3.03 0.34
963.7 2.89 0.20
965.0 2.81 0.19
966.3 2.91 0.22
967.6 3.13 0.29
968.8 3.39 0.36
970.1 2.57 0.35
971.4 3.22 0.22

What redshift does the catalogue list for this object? 0.394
